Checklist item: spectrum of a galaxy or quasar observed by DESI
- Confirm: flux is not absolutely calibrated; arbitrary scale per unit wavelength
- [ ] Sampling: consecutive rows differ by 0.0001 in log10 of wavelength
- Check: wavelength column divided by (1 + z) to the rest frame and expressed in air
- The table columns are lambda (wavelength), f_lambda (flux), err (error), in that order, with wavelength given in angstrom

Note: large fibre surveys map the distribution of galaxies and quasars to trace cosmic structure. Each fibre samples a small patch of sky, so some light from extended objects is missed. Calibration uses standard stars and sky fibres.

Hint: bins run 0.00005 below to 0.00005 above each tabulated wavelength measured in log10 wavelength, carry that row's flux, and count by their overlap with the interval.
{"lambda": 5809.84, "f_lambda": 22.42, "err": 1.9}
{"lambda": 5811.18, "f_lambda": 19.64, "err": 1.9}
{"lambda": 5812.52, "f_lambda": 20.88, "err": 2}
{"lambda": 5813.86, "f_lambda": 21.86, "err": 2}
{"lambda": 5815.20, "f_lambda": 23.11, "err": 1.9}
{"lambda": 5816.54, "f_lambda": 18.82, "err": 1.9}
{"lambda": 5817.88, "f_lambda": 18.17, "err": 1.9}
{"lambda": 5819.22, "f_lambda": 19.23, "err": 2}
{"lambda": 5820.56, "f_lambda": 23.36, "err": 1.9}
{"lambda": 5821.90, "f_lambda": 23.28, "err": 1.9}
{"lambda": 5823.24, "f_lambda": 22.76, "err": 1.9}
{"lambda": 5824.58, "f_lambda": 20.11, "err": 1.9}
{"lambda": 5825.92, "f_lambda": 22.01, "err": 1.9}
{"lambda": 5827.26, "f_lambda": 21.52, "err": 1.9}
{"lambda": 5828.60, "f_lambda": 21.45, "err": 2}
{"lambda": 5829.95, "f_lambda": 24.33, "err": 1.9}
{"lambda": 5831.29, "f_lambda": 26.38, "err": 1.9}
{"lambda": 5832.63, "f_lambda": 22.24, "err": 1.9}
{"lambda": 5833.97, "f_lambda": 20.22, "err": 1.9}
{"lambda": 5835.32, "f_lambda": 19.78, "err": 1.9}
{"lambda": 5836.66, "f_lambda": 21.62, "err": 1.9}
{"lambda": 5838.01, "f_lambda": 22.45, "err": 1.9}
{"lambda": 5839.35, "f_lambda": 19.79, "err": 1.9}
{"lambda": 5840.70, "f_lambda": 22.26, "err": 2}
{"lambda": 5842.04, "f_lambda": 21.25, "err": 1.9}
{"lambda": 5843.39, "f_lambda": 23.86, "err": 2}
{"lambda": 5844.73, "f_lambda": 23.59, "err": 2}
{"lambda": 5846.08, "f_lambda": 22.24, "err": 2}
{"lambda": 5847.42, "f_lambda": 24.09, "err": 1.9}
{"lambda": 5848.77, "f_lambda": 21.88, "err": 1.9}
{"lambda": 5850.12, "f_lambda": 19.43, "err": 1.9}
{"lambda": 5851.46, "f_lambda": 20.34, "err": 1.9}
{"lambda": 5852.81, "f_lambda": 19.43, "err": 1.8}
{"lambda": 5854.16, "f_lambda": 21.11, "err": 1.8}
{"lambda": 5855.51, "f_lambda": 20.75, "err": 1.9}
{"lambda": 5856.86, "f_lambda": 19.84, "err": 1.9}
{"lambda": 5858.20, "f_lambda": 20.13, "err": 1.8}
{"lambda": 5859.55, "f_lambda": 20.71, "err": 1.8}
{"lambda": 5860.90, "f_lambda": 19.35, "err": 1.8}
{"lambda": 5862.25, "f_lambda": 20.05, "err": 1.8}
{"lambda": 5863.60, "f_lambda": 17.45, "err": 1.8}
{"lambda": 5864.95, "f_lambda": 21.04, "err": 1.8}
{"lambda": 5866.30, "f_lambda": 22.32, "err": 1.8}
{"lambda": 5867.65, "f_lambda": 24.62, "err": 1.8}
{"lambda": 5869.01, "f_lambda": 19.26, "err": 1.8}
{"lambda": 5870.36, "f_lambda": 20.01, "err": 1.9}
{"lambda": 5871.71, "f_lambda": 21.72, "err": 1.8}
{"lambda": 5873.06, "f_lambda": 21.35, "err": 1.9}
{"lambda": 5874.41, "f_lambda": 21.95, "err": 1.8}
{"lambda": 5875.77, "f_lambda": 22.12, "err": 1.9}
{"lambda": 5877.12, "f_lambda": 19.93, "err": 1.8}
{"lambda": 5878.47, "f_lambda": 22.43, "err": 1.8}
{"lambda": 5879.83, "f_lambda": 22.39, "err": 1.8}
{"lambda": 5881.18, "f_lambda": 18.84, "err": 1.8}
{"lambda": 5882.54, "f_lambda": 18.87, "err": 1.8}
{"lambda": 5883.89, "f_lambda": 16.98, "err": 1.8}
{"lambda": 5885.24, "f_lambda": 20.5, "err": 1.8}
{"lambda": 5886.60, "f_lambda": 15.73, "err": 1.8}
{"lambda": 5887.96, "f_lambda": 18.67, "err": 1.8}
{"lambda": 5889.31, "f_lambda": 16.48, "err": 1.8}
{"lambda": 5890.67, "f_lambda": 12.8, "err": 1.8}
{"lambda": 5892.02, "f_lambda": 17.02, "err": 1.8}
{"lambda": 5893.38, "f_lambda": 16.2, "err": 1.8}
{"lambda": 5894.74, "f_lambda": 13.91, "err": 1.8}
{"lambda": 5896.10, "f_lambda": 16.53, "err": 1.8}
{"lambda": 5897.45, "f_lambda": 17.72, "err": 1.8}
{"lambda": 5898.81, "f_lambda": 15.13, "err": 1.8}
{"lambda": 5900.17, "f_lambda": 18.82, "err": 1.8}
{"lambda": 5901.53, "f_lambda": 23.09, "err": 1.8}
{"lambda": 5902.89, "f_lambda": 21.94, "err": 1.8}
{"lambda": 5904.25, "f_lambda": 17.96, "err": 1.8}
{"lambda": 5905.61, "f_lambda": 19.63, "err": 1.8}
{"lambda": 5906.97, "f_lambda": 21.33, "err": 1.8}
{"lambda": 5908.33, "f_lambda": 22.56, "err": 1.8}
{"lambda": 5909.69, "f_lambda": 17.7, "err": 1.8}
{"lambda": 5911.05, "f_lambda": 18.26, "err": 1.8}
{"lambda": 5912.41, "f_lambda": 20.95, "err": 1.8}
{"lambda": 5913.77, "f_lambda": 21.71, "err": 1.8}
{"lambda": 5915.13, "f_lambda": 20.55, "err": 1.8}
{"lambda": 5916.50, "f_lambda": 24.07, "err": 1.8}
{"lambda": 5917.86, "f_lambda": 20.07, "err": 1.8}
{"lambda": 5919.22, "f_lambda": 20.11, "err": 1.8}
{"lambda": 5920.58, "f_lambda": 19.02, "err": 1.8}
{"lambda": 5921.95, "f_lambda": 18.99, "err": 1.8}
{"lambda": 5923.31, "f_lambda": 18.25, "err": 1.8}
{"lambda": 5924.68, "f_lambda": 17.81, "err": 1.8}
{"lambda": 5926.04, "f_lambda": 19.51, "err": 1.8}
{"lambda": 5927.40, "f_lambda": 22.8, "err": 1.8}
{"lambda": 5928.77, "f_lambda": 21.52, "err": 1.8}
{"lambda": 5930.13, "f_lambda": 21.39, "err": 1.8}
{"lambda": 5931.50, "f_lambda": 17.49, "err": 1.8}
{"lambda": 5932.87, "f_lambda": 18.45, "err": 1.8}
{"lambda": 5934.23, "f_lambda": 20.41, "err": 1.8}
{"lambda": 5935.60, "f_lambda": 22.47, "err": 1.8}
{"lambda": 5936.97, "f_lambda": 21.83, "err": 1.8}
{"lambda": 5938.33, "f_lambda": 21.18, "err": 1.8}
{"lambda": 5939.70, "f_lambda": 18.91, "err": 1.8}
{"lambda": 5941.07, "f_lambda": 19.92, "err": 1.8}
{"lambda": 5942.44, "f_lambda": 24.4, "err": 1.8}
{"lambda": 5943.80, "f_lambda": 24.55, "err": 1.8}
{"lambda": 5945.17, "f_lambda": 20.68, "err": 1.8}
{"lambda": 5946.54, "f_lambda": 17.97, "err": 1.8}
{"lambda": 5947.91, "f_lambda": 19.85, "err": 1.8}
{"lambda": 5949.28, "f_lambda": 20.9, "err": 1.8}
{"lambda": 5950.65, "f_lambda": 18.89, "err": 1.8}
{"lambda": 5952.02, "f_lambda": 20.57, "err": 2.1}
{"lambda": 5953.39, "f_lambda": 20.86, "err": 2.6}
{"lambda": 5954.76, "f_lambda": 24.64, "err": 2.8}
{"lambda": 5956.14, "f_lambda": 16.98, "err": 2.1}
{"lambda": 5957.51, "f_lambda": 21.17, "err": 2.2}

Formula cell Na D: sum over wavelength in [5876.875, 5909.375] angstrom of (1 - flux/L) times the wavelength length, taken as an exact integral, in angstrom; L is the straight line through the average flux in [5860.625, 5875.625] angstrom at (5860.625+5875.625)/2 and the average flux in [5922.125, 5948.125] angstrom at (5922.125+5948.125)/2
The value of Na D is 3.5 angstrom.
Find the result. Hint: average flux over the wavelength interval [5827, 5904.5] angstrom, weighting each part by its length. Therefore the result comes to 20.2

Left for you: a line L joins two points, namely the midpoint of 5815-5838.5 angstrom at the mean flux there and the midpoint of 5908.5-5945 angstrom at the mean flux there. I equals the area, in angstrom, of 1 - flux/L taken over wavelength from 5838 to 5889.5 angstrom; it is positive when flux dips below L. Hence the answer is 1.4 angstrom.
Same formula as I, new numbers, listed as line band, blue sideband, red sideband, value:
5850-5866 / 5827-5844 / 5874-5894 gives 0.4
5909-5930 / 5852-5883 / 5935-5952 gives 0.7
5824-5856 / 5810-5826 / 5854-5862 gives -1.7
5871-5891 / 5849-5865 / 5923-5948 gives 0.6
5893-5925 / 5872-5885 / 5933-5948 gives 2.3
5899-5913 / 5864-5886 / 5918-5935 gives 0.1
